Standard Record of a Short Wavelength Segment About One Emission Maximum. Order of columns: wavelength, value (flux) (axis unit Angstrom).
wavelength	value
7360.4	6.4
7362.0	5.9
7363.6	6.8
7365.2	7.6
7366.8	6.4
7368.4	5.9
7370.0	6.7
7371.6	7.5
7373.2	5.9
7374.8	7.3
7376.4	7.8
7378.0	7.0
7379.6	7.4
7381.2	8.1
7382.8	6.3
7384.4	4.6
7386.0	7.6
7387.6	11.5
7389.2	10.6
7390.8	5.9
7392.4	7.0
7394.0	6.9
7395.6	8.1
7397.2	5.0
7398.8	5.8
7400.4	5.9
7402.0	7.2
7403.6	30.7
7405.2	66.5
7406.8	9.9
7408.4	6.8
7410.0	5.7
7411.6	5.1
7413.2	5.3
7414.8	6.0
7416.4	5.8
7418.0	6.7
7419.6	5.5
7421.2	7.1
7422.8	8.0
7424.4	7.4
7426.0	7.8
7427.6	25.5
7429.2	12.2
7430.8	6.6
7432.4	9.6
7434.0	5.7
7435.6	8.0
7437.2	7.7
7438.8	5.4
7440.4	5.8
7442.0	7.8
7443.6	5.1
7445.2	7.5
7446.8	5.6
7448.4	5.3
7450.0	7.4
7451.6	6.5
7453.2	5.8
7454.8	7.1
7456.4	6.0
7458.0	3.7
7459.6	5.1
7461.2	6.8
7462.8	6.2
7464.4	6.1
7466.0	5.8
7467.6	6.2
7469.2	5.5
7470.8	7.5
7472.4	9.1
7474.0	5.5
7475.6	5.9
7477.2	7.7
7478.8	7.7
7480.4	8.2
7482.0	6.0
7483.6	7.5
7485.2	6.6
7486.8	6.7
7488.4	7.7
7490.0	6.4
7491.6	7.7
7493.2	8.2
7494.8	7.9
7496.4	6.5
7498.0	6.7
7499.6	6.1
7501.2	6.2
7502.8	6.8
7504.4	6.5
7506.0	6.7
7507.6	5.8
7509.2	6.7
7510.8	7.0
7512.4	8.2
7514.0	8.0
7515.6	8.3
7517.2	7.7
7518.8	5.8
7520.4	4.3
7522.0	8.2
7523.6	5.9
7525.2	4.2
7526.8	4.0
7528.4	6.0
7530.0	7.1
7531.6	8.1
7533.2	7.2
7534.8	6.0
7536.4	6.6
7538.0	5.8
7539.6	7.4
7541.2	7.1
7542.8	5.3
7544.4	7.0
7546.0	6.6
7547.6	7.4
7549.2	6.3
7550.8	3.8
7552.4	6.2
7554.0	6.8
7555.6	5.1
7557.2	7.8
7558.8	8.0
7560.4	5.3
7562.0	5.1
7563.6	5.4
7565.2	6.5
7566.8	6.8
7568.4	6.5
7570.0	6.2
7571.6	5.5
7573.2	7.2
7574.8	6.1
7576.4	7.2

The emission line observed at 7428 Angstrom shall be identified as [N II]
